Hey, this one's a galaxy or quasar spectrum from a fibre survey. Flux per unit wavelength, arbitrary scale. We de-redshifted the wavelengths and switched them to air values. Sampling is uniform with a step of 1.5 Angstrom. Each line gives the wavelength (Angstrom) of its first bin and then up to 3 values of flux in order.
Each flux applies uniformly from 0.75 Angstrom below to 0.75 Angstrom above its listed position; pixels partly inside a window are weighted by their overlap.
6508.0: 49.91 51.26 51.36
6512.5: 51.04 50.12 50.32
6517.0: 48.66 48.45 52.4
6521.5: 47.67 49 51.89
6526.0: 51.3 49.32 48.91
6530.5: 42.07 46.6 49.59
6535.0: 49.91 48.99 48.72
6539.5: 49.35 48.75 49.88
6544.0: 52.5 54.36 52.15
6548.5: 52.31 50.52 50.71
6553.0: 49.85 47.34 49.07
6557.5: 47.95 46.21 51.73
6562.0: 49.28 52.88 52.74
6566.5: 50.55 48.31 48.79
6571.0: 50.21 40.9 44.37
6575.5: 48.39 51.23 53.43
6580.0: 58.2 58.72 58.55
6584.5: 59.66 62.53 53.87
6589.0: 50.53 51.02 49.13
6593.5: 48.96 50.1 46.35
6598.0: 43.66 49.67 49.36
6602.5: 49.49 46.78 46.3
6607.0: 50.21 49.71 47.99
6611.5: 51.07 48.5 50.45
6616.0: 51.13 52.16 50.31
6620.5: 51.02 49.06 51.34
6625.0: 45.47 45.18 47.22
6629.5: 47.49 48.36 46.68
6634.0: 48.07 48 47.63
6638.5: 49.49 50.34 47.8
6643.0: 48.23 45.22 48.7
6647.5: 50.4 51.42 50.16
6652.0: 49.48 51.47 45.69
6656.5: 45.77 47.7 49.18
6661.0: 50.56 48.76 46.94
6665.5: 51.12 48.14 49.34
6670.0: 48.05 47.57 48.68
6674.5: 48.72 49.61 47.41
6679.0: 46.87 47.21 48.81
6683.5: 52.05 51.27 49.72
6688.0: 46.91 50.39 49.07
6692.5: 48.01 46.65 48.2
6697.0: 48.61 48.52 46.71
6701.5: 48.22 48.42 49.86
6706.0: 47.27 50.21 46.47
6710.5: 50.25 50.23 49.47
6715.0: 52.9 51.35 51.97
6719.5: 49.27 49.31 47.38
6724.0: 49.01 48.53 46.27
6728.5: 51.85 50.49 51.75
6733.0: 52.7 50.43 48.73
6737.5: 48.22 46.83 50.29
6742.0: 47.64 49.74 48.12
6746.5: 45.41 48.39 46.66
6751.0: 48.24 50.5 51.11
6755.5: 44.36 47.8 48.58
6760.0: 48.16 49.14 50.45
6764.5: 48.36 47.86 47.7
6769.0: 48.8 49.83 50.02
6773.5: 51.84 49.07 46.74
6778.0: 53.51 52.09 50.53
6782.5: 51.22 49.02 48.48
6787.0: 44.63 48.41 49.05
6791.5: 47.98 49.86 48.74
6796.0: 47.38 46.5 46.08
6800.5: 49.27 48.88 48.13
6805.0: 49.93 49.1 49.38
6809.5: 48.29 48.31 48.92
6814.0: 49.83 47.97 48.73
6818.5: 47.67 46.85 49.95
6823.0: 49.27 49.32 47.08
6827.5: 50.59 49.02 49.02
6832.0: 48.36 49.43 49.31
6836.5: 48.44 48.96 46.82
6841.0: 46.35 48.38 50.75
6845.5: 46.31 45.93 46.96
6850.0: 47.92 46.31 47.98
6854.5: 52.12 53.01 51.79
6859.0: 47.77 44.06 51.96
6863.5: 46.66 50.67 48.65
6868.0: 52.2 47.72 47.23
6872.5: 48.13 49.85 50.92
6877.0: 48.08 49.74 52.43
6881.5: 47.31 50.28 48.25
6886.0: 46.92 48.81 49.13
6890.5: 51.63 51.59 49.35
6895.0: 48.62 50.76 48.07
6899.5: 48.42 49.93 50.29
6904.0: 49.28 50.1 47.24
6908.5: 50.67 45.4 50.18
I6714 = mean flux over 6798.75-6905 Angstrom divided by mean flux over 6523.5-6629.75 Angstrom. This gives 1.0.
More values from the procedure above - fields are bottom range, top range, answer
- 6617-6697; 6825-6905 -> 1.01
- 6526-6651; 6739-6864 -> 0.98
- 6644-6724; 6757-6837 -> 1.00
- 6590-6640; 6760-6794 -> 1.01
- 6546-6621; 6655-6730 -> 0.97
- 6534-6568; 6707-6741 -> 0.99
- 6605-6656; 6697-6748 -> 1.01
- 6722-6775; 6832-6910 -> 1.00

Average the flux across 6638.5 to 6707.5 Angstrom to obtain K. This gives 48.7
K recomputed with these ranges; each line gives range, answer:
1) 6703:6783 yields 49.3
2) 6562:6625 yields 50.6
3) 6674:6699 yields 48.7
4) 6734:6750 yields 48.2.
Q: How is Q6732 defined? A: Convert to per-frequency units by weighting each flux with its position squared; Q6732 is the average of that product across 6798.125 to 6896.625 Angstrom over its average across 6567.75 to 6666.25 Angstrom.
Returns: 1.05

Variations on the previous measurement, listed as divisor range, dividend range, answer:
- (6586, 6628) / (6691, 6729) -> 1.02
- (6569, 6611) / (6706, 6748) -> 1.02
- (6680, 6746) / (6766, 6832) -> 1.02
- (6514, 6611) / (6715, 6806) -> 1.04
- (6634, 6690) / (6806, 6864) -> 1.05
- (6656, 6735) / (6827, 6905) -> 1.05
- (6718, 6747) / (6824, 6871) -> 1.02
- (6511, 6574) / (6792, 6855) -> 1.06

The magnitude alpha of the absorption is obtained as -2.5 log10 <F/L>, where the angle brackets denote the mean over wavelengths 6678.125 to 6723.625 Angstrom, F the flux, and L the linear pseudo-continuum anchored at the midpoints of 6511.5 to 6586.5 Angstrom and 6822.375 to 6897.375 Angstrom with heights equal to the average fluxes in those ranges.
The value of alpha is 0.02 mag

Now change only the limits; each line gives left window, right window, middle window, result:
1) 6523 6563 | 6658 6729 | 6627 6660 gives 0.02 mag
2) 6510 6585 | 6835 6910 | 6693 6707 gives 0.03 mag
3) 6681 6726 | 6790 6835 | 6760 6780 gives -0.02 mag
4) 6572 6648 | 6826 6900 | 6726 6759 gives 0.01 mag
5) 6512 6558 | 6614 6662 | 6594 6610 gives 0.02 mag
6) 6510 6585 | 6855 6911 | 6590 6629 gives 0.03 mag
